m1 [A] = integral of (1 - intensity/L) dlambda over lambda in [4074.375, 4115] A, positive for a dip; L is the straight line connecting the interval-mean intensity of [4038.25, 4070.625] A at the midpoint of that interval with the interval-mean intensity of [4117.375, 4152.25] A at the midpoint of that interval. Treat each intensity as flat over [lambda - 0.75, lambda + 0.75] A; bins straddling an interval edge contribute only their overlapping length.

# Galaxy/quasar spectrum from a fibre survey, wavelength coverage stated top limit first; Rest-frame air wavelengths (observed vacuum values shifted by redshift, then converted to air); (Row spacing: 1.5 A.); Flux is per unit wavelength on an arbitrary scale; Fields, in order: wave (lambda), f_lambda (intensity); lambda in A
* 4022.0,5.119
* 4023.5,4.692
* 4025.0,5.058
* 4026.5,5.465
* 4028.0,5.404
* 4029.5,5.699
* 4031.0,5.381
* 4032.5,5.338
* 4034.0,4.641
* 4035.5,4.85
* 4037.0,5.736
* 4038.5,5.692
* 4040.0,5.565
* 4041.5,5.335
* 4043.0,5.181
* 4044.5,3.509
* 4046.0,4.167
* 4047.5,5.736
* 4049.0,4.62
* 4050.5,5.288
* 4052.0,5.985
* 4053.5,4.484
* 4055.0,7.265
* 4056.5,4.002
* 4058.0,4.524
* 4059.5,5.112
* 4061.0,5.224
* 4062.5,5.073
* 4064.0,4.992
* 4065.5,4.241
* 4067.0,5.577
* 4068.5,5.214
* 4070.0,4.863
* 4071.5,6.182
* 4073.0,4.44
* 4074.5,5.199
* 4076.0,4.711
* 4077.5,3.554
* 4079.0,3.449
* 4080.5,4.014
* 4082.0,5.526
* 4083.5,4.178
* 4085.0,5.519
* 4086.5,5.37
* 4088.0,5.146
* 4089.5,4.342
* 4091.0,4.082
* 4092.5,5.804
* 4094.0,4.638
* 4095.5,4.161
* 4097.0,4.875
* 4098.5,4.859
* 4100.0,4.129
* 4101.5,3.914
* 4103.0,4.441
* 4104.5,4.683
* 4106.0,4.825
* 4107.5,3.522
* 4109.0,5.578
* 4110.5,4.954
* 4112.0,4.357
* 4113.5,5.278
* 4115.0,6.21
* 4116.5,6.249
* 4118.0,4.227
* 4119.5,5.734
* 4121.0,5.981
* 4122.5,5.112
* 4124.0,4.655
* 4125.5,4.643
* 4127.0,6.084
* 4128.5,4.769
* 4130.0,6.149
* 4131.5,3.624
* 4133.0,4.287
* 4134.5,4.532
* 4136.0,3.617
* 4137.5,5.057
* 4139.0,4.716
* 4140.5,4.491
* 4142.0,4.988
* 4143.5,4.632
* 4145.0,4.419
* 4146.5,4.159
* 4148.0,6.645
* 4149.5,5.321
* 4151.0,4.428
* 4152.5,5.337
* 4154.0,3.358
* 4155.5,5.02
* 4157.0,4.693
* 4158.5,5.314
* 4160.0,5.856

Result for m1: 2.6 A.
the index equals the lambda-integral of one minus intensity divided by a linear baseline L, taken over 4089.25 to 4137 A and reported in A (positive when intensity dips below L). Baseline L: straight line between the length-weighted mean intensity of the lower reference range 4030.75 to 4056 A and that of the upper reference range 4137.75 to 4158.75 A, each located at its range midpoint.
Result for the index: 1.1 A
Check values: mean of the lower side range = 5.21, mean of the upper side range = 4.82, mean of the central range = 4.83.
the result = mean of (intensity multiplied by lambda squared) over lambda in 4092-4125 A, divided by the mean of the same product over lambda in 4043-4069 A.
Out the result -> 1.0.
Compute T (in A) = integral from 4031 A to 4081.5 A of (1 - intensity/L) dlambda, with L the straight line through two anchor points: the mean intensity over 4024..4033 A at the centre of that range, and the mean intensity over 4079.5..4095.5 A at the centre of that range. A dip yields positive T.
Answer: 1.4 A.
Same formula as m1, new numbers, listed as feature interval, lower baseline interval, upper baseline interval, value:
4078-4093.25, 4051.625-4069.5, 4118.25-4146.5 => 0.9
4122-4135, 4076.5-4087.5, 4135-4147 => -1.0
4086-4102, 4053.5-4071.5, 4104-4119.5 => 1.3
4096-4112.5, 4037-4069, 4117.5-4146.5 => 1.2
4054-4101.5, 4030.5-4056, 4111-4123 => 4.1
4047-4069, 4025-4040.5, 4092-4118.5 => 0.1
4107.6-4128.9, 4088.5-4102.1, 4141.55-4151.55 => -2.2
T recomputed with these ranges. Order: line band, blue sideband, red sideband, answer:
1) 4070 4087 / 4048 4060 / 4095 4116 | 0.8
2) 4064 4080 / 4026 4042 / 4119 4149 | 1.4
